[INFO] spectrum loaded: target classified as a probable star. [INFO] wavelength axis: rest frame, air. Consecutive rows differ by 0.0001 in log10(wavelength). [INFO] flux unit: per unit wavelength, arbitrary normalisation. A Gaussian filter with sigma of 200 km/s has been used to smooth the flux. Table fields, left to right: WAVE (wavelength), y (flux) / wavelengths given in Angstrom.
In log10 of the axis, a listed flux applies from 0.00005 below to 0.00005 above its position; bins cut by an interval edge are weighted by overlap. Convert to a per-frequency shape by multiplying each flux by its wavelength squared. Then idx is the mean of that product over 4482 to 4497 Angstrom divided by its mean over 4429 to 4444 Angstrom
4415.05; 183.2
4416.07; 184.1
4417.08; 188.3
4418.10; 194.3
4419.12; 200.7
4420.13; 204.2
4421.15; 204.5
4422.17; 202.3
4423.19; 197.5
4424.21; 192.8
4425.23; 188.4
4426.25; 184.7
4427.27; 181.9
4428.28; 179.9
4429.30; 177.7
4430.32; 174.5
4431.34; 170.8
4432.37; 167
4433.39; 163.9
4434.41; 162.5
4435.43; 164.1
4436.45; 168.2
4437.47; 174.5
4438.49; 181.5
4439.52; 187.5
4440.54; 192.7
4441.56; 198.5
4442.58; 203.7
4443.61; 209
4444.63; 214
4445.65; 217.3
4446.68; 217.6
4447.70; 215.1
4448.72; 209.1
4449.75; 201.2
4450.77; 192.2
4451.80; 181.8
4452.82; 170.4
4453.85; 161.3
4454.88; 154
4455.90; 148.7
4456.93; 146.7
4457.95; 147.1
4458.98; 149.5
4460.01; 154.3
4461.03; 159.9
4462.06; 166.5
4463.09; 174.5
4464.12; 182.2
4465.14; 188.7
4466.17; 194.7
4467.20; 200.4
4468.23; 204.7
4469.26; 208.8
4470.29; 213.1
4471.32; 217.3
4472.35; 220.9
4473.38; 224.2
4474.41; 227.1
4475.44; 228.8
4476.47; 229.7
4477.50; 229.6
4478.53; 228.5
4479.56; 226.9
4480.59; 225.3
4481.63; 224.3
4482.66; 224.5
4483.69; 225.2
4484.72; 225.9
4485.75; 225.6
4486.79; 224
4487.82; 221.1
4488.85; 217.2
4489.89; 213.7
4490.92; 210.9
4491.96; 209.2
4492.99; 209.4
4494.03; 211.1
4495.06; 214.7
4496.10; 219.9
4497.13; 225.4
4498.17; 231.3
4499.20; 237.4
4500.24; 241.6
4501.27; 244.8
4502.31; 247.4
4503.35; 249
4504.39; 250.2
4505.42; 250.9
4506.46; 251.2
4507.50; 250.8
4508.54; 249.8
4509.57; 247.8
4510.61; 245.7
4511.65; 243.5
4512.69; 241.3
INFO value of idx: 1.2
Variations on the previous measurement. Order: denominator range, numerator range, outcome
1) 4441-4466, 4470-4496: 1.23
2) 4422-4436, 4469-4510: 1.32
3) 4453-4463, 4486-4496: 1.40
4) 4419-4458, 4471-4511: 1.27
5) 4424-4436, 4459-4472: 1.09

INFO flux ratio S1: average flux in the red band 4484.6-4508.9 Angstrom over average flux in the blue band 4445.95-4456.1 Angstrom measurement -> 1.23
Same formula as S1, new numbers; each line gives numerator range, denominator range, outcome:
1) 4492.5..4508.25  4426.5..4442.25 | 1.33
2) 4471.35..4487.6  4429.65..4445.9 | 1.23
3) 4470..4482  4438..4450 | 1.10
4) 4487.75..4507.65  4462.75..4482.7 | 1.08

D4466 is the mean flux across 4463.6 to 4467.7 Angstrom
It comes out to 192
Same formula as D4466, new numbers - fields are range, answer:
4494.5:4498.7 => 223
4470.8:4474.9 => 222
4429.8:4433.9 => 169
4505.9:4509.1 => 251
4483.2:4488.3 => 224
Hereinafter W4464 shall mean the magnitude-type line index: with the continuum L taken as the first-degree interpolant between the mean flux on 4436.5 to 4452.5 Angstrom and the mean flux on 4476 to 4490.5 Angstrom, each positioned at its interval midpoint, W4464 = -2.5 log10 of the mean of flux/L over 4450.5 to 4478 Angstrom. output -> 0.13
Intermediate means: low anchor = 199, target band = 188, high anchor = 224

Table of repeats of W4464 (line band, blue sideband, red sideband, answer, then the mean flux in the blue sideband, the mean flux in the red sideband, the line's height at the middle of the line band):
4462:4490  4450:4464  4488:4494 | -0.13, 163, 212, 191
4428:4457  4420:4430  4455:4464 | -0.06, 191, 157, 174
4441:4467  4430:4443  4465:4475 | 0.07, 177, 211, 195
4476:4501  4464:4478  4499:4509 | 0.04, 213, 247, 231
